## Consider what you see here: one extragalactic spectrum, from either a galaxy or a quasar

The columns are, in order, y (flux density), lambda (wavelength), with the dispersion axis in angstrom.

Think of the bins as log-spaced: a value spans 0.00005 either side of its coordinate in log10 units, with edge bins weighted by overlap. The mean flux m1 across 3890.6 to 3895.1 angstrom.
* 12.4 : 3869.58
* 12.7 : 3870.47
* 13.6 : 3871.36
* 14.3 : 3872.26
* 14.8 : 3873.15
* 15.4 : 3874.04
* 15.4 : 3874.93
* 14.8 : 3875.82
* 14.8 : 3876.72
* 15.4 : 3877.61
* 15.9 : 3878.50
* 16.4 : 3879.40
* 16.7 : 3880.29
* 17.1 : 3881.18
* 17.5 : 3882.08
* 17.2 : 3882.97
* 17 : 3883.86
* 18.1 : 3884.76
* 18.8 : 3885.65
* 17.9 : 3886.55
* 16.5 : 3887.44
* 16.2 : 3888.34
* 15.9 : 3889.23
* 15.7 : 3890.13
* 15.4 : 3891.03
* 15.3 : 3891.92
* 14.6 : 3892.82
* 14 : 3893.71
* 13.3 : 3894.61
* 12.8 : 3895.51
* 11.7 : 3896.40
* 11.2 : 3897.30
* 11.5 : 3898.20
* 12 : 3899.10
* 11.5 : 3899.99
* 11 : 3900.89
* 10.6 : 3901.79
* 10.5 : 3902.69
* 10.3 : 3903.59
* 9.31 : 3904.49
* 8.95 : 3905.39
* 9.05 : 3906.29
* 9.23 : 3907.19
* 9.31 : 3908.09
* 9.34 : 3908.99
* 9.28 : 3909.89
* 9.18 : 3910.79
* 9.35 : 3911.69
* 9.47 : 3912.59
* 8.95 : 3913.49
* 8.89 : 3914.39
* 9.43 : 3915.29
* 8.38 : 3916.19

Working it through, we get 14.5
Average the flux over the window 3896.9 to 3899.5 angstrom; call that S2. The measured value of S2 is 11.5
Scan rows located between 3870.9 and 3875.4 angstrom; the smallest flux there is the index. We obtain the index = 13.6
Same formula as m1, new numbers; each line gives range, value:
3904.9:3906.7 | 9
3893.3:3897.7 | 12.6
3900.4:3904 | 10.6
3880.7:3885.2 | 17.4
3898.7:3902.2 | 11.3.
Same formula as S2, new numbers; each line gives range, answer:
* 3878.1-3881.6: 16.5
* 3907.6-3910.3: 9.31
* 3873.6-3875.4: 15.4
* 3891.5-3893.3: 14.9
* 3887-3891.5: 15.9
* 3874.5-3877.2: 15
